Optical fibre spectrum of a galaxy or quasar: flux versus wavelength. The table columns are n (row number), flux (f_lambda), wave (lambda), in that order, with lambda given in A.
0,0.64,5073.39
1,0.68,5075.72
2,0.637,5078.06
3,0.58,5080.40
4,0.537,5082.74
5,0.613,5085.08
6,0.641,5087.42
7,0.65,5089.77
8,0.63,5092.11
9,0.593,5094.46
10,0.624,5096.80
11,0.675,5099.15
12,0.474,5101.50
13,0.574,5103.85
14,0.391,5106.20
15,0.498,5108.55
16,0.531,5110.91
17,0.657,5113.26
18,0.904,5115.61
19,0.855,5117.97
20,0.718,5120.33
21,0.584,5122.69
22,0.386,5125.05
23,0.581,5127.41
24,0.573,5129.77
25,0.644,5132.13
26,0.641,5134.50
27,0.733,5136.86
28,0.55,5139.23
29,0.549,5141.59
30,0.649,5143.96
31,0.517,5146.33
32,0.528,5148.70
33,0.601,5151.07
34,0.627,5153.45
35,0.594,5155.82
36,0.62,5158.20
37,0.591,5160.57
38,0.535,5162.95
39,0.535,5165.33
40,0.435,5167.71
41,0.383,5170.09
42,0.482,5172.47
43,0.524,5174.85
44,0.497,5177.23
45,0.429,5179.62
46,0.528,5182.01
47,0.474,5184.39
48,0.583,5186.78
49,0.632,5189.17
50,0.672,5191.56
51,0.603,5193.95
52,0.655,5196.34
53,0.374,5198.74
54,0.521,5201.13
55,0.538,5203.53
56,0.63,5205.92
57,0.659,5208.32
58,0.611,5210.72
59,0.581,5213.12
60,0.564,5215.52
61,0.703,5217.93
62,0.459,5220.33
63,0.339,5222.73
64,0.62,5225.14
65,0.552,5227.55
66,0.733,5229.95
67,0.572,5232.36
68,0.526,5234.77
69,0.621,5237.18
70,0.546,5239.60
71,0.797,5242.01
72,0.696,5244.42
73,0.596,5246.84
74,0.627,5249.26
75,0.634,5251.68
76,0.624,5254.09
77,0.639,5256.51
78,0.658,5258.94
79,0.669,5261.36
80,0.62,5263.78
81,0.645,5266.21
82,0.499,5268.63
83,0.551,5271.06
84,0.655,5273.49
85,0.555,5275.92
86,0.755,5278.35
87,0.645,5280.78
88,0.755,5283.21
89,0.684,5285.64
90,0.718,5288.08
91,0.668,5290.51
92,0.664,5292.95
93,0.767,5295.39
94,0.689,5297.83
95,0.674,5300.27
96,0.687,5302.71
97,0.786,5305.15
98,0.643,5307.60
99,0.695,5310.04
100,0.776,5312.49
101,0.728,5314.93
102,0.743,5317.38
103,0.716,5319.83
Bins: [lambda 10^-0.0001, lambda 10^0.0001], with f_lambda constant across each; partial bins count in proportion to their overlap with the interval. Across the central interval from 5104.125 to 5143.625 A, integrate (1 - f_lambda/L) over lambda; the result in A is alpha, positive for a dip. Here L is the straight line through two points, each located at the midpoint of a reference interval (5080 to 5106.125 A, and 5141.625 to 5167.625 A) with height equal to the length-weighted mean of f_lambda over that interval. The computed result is -2.1 A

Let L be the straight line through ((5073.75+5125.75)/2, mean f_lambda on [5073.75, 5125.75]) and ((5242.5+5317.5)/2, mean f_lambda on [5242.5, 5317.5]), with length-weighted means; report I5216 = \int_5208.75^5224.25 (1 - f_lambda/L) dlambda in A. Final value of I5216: 2.4 A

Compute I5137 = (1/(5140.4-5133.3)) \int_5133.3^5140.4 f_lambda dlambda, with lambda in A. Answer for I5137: 0.641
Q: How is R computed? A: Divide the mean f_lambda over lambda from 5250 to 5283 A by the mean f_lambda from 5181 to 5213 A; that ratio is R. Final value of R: 1.10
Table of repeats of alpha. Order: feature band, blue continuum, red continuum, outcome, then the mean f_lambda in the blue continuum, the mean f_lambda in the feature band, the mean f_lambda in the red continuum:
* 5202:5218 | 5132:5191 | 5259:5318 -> -0.1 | 0.555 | 0.604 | 0.677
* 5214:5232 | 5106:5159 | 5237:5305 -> 2.1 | 0.609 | 0.568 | 0.658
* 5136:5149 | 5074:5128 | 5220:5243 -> 0.3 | 0.61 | 0.588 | 0.579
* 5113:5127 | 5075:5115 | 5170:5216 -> -2.4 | 0.591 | 0.68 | 0.551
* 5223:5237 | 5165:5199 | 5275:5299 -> 0.4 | 0.524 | 0.585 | 0.692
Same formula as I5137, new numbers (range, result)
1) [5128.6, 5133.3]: 0.609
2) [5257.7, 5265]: 0.648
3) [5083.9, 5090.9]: 0.634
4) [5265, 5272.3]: 0.565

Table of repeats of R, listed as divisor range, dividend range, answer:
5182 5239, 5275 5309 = 1.21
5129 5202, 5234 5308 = 1.18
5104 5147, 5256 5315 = 1.10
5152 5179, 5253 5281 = 1.19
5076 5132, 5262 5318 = 1.12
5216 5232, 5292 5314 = 1.25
